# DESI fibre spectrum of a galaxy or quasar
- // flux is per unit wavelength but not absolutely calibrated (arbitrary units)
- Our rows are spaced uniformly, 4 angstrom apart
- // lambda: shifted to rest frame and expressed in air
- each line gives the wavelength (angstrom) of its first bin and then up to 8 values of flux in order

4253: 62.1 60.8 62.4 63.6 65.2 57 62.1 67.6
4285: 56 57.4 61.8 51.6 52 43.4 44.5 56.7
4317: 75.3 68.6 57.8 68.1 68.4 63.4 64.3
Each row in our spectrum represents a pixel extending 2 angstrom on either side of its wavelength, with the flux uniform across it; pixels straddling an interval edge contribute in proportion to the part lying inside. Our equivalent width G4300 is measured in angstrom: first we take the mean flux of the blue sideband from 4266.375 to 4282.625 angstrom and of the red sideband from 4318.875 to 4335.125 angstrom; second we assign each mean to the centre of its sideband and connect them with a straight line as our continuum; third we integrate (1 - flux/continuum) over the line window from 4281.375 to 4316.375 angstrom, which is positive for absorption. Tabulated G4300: 5.3 angstrom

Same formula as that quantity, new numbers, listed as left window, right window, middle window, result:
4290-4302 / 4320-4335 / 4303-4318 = 1.69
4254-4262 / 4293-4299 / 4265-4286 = -1.25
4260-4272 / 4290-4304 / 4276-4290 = -0.58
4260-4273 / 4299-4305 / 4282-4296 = -1.16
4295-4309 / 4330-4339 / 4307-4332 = -1.73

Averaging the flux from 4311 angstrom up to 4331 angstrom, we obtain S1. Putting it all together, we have 65.3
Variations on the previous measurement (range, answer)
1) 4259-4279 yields 62.1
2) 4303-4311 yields 44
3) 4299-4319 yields 54.4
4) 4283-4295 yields 58.4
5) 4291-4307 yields 52.2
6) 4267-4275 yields 61.1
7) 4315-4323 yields 71.9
